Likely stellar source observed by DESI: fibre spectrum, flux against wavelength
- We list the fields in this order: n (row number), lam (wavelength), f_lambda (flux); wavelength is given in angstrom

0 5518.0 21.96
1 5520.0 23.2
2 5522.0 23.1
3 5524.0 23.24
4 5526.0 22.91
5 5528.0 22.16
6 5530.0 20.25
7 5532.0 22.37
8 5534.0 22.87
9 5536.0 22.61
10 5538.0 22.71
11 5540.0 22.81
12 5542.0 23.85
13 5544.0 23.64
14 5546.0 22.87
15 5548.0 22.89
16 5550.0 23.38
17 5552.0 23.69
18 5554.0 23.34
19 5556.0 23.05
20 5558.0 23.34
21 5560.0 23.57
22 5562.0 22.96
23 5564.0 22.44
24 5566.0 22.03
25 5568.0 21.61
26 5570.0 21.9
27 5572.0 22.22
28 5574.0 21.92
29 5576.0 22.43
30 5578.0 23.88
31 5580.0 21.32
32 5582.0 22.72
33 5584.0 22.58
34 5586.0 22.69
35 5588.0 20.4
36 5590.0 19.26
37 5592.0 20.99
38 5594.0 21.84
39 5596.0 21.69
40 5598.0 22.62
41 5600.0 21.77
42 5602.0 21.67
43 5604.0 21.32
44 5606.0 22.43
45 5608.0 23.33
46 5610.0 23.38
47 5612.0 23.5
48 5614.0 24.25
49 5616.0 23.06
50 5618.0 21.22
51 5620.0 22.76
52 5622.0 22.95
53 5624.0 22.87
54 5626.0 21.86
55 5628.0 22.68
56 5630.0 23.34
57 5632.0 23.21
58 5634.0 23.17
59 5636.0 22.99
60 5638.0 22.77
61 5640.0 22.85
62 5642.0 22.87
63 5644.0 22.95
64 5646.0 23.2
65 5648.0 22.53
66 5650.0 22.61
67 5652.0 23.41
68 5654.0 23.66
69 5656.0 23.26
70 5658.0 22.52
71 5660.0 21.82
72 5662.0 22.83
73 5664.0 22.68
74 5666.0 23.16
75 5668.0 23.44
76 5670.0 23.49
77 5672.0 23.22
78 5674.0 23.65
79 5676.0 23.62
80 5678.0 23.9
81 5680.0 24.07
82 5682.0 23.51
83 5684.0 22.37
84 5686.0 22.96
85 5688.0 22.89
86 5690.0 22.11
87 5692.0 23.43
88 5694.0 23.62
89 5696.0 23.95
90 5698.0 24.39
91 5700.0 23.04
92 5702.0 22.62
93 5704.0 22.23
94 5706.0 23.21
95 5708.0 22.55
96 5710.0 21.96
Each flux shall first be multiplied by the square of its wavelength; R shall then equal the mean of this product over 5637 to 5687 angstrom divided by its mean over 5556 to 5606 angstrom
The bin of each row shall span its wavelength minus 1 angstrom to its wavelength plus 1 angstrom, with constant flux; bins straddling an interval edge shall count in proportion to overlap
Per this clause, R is 1.1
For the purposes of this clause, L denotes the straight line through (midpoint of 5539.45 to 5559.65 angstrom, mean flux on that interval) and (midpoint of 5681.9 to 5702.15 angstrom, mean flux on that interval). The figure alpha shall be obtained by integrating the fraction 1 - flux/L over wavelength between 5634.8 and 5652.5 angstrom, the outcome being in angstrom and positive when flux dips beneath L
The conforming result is 0.2 angstrom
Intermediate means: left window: 23.3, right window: 23.2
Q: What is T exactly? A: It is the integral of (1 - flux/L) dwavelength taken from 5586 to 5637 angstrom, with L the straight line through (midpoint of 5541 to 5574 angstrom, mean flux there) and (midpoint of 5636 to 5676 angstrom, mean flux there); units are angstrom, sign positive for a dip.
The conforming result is 1.4 angstrom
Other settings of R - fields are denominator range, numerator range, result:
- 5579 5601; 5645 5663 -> 1.08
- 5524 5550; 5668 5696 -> 1.08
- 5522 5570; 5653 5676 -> 1.06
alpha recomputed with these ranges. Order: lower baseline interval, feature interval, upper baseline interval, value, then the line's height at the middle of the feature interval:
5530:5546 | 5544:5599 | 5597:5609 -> 0.3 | 22.5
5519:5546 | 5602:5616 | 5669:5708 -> 0.0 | 23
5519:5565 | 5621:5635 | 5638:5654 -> 0.0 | 22.9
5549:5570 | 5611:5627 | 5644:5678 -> 0.1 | 23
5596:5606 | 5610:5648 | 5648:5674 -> -0.9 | 22.4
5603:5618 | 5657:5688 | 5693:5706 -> 0.1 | 23.2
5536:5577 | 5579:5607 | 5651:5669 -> 1.5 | 22.9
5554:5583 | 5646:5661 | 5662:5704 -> 0.1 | 23.1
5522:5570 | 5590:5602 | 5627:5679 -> 0.7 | 22.9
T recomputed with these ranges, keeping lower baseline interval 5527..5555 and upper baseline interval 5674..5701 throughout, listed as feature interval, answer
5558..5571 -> 0.2 angstrom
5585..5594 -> 0.8 angstrom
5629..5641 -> 0.1 angstrom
